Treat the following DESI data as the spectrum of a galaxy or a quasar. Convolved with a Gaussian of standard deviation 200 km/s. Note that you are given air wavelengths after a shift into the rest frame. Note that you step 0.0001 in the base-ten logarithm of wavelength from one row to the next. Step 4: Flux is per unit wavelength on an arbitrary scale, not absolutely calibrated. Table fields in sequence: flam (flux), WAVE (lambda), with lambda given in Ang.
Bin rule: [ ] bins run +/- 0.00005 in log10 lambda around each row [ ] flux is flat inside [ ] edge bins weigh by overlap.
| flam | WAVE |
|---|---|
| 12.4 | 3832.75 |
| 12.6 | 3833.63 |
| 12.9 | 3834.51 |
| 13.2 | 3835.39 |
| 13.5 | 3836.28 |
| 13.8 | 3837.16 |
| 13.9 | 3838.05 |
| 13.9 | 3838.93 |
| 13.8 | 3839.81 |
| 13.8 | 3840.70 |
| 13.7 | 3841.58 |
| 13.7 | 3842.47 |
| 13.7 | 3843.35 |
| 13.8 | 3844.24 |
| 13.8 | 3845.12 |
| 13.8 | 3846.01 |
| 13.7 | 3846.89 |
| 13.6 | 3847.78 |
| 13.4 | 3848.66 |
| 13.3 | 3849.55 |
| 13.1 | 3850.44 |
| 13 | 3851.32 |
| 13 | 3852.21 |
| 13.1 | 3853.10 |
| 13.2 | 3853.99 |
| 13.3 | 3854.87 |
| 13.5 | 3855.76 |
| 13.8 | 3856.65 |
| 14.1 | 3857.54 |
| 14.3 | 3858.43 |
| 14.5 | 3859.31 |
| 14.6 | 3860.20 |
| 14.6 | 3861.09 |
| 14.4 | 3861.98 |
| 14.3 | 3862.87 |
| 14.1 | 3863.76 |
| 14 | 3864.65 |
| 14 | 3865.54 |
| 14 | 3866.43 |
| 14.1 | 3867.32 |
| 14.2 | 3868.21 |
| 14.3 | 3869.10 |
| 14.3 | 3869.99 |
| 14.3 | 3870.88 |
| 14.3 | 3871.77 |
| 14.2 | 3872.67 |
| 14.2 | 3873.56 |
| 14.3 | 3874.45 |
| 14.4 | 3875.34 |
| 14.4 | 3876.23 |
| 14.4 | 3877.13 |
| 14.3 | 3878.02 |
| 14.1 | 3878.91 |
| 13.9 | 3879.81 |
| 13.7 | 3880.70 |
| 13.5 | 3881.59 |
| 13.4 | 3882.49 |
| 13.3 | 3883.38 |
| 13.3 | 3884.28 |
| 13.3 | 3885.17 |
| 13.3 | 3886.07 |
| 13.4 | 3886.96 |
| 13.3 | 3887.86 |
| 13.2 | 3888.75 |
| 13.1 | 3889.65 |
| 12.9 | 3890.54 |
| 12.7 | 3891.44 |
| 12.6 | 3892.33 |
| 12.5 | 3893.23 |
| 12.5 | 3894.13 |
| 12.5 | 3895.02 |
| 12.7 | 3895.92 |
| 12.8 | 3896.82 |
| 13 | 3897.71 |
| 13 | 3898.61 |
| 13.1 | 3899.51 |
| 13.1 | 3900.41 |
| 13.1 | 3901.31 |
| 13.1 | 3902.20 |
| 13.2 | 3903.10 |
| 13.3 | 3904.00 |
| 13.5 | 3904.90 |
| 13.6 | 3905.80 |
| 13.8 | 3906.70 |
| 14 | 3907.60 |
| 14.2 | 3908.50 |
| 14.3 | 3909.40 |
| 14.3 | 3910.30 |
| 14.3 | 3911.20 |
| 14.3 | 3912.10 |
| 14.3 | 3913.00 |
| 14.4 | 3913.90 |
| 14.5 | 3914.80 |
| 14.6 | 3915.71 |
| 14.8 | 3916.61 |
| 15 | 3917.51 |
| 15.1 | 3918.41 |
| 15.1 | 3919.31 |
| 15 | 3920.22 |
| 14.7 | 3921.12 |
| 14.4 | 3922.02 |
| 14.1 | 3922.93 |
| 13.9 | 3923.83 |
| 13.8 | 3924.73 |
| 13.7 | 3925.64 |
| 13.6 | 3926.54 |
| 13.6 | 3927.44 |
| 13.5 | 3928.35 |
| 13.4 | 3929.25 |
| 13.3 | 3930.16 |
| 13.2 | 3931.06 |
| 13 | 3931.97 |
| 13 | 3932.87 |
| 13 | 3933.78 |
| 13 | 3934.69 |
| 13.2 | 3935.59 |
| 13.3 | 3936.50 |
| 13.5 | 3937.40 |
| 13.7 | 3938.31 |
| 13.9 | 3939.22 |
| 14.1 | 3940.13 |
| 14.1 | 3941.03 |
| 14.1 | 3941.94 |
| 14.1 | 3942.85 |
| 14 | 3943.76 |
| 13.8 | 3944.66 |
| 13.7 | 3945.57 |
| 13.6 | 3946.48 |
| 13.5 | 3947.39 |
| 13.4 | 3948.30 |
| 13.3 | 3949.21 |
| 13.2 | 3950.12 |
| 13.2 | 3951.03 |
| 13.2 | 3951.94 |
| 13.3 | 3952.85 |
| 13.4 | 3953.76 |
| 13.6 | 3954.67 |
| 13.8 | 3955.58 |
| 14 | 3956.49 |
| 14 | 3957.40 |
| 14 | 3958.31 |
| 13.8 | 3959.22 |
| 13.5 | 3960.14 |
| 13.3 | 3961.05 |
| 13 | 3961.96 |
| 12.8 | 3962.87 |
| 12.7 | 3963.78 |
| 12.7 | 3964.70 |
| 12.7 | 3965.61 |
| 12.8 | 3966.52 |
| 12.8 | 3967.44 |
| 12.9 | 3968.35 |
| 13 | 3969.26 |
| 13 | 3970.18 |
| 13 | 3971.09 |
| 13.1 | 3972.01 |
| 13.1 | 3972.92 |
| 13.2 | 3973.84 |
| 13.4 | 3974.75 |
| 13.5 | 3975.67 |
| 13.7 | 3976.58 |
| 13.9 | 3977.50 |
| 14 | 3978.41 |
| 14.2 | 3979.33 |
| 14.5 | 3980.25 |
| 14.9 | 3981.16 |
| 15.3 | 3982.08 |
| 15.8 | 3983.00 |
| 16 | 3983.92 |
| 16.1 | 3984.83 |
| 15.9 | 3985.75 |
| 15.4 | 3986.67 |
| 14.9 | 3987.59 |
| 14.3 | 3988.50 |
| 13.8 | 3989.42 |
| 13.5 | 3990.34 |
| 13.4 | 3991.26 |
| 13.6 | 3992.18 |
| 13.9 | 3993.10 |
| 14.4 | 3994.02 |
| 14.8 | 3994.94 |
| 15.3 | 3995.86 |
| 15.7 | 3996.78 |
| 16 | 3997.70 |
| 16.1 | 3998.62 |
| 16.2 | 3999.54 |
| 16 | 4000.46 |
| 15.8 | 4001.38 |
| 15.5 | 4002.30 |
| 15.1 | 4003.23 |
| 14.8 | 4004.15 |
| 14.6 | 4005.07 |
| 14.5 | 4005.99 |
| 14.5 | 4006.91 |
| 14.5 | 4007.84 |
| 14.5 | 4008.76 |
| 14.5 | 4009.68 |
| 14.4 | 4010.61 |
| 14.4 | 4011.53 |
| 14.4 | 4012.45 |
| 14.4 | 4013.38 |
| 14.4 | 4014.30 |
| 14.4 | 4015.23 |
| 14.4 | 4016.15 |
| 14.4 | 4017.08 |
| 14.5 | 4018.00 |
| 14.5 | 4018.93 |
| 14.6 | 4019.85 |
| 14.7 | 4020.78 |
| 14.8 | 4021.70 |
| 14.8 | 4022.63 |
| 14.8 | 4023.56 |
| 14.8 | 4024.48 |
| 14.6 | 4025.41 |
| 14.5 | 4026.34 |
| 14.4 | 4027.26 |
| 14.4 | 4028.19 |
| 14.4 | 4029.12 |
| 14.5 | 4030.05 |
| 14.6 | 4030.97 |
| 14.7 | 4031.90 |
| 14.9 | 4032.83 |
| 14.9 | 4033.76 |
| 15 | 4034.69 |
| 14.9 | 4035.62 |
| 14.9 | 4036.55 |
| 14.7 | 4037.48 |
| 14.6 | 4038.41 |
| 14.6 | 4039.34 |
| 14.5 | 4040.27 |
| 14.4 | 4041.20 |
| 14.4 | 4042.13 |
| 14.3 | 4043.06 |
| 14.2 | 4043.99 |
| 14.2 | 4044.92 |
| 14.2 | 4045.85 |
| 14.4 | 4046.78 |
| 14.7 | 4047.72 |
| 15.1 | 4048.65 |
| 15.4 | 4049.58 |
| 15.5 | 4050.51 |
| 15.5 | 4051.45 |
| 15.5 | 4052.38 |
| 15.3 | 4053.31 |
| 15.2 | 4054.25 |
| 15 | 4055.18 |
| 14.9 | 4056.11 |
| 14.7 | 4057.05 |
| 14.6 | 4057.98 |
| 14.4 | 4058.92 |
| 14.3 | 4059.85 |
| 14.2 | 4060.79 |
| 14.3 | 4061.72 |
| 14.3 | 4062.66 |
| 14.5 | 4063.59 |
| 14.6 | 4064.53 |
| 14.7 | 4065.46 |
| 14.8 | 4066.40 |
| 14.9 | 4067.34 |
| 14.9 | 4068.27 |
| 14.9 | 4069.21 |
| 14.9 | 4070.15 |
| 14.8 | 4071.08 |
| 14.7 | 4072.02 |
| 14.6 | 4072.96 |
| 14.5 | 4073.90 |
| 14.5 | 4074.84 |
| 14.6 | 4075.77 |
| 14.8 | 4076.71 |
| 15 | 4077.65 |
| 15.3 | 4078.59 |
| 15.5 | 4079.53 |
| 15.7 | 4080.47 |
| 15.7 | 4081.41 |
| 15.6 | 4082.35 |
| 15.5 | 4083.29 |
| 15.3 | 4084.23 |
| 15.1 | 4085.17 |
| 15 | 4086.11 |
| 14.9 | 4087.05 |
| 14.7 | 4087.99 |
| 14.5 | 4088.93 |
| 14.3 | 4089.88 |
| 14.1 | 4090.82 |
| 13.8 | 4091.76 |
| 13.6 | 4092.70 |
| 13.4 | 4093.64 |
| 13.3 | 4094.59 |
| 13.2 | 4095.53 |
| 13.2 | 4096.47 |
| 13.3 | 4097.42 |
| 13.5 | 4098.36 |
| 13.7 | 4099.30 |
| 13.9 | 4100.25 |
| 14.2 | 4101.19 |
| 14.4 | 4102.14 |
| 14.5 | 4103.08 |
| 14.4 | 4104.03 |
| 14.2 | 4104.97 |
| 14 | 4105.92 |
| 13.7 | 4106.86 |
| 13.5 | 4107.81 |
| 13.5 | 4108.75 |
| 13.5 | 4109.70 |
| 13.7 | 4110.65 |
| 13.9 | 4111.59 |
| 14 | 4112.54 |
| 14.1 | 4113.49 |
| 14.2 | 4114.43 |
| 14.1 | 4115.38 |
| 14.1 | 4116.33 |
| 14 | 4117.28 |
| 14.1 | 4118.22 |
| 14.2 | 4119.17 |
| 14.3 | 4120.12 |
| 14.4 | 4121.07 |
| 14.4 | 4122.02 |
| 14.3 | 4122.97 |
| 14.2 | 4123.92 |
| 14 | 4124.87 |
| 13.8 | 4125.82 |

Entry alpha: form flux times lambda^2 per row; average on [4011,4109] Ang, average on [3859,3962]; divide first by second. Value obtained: 1.14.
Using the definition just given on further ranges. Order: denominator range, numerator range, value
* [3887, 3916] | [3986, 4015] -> 1.16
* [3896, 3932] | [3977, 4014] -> 1.11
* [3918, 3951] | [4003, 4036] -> 1.11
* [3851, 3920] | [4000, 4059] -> 1.15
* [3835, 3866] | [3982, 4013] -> 1.17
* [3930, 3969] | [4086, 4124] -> 1.13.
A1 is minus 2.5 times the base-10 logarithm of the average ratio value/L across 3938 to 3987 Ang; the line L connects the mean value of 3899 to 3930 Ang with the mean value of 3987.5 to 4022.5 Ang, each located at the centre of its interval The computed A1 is 0.05 mag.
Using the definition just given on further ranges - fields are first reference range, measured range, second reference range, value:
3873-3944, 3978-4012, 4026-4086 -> -0.04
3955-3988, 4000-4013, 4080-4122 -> -0.07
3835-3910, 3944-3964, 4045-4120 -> 0.04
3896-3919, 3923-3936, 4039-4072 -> 0.05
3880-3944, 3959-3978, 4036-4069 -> 0.07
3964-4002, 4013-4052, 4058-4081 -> -0.01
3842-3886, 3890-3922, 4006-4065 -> 0.03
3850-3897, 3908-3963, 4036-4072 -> 0.02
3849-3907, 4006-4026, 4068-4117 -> -0.03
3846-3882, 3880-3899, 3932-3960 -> 0.06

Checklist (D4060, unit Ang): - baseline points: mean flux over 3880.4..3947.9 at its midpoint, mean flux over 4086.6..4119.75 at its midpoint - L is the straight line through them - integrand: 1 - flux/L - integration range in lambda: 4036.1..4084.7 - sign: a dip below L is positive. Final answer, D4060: -3.3 Ang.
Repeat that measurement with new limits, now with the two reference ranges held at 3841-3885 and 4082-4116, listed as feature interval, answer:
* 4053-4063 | -0.42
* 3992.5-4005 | -1.16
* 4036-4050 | -0.52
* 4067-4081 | -0.83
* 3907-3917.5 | -0.34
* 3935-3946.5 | 0.15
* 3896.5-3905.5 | 0.51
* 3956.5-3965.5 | 0.42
